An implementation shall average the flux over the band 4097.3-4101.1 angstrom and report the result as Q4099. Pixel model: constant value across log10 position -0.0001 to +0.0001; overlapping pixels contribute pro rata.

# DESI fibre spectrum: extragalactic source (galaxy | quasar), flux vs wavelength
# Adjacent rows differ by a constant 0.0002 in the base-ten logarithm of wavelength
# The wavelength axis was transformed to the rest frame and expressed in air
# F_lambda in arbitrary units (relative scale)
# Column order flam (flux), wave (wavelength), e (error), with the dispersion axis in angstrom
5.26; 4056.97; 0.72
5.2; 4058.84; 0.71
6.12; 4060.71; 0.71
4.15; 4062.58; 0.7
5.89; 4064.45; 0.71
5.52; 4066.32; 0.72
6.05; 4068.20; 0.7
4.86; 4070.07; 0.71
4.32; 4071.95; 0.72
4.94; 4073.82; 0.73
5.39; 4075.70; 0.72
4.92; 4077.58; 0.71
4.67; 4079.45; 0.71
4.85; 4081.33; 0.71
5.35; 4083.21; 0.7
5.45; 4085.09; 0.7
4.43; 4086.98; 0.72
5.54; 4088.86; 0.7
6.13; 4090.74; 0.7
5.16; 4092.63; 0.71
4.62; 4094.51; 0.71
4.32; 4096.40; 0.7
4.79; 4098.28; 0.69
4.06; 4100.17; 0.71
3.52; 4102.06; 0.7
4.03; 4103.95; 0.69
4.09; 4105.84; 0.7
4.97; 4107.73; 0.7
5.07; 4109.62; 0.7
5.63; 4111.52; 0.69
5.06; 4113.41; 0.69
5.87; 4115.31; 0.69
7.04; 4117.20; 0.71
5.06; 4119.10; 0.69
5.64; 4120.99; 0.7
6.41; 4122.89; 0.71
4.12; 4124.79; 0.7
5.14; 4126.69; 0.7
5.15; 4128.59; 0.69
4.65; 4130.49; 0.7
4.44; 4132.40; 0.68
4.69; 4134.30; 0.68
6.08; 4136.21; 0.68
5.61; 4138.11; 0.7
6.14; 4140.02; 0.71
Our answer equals 4.43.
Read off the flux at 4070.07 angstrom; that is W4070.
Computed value 4.86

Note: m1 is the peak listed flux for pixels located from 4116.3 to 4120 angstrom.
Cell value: 7.04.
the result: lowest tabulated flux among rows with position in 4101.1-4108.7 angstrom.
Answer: 3.52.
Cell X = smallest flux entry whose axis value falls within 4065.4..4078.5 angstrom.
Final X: 4.32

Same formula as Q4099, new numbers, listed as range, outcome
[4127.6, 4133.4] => 4.75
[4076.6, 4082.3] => 4.82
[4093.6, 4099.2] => 4.58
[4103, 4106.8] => 4.06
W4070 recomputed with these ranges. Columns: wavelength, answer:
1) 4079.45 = 4.67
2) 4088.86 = 5.54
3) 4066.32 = 5.52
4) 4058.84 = 5.2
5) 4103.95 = 4.03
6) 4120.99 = 5.64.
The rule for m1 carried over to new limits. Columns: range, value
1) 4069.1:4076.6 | 5.39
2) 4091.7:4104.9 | 5.16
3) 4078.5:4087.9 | 5.45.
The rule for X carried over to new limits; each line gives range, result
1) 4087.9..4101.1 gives 4.06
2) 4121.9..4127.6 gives 4.12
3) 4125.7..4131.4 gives 4.65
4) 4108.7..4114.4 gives 5.06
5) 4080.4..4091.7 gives 4.43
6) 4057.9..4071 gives 4.15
